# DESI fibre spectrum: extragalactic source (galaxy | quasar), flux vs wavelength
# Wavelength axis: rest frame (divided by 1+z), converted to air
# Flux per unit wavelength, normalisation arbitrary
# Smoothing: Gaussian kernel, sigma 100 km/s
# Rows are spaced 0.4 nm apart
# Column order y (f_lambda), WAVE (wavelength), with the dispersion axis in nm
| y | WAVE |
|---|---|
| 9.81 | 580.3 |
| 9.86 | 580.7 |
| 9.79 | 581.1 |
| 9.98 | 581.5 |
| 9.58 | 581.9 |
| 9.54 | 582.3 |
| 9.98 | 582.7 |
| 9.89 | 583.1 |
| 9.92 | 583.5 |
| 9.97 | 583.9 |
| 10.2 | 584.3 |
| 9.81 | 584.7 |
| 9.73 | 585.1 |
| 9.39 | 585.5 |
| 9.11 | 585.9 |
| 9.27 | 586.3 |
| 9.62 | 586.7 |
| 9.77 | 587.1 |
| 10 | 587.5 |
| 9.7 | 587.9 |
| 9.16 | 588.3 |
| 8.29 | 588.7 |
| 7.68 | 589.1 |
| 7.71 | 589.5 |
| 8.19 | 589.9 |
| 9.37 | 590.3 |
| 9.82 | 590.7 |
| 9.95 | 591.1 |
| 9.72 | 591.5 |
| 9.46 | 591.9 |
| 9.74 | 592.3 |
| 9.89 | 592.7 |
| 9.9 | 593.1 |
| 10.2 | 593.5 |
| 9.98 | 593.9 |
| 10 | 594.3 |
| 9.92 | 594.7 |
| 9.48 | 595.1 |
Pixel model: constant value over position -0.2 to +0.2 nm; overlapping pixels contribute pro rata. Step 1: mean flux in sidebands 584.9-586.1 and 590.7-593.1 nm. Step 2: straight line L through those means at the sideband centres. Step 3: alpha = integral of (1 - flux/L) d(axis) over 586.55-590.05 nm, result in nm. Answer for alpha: 0.24 nm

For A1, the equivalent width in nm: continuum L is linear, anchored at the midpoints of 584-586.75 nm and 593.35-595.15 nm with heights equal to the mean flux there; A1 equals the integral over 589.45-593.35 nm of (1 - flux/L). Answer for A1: 0.153 nm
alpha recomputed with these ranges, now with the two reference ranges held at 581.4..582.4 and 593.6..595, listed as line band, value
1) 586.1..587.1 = 0.03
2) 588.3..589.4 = 0.19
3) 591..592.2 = 0.02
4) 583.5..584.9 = -0.04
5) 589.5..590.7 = 0.13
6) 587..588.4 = 0.02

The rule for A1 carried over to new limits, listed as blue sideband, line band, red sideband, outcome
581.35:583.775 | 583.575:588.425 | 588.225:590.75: -0.26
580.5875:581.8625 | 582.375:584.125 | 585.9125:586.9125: -0.05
